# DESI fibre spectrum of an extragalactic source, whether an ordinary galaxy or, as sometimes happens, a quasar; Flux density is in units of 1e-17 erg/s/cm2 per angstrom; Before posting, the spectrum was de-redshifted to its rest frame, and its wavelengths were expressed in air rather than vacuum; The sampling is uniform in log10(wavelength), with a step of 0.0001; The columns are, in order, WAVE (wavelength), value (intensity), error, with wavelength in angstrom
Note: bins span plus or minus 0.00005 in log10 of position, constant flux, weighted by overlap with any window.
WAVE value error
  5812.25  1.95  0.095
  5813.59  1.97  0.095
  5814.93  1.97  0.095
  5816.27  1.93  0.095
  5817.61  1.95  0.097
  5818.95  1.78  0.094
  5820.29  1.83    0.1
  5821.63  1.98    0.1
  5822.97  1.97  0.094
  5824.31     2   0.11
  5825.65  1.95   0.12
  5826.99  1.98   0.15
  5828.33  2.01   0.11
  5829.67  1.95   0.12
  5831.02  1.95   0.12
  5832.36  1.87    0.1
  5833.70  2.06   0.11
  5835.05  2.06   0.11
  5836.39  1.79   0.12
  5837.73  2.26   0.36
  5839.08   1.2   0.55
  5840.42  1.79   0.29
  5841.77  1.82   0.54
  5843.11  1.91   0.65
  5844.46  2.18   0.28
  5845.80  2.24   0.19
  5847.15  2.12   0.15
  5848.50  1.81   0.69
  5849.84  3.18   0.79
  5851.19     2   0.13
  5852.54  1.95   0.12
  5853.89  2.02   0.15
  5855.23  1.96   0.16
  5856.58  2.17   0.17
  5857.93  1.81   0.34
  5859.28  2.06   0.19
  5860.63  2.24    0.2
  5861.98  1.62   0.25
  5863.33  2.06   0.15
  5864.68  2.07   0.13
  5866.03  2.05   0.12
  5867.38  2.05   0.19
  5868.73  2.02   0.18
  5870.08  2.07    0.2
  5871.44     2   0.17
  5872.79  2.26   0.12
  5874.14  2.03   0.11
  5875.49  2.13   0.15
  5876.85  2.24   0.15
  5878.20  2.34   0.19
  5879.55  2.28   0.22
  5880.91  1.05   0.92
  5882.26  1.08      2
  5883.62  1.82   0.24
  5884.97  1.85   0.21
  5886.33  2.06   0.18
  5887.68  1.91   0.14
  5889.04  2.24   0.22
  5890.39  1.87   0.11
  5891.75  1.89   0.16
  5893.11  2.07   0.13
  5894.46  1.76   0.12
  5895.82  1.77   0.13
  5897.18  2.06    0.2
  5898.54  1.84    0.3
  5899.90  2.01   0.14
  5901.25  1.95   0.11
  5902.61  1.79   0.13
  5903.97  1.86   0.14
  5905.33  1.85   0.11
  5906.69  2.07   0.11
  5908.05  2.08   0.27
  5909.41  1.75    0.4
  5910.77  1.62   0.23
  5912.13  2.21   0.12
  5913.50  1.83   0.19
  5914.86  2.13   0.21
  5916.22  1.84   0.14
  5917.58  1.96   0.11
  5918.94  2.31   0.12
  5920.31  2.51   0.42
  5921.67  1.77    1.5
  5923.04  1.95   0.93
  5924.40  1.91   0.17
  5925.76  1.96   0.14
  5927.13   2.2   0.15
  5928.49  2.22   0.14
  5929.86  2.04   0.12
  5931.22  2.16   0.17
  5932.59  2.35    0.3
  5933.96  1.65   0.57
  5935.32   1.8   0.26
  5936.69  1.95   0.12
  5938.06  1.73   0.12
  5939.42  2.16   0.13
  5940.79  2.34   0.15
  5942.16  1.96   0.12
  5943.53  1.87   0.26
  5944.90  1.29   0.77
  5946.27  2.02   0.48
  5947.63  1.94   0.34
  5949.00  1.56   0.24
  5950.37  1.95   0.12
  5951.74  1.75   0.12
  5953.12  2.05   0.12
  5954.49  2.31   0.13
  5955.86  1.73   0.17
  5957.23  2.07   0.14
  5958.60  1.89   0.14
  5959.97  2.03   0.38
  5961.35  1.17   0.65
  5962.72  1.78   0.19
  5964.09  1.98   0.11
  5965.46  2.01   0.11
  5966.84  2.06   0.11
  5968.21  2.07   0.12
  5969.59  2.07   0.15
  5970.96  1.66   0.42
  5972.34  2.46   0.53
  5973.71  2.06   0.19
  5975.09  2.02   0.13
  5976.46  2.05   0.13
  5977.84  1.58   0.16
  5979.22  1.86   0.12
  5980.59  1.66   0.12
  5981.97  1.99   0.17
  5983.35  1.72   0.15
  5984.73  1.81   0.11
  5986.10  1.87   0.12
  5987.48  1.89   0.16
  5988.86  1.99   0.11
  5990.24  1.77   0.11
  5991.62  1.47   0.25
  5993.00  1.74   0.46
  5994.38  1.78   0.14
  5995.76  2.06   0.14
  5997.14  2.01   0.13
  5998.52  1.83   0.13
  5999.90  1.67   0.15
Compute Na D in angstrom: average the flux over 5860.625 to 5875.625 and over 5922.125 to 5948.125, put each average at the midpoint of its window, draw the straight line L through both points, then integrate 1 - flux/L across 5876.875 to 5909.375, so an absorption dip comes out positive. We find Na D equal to 1.9 angstrom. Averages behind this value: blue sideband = 2.04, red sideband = 1.97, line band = 1.9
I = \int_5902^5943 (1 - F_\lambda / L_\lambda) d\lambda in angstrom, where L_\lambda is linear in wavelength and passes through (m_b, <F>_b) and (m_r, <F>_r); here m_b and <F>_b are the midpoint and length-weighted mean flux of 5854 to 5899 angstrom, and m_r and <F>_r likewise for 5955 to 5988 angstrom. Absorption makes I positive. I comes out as -1.4 angstrom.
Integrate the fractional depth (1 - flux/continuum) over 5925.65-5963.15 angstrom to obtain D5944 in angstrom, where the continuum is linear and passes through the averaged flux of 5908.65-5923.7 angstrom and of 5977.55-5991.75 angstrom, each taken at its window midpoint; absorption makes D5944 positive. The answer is -0.27 angstrom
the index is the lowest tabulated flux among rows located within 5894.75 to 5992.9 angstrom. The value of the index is 1.17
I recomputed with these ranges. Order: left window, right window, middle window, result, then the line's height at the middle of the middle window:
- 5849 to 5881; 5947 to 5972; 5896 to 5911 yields 0.8 angstrom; 2.01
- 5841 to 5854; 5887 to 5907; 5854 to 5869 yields 0.4 angstrom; 2.07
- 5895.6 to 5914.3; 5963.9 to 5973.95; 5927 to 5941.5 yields -0.6 angstrom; 1.97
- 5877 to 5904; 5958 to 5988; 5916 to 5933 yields -1.8 angstrom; 1.89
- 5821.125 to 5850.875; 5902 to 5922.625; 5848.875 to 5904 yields 0.0 angstrom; 1.99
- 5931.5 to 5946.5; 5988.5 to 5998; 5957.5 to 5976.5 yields -0.8 angstrom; 1.87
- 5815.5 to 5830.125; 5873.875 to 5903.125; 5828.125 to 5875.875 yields -2.3 angstrom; 1.93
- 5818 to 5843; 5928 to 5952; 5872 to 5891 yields -0.2 angstrom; 1.92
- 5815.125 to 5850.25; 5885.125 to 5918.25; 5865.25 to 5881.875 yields -0.7 angstrom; 1.95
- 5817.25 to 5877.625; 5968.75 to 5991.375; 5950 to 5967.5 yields 0.1 angstrom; 1.91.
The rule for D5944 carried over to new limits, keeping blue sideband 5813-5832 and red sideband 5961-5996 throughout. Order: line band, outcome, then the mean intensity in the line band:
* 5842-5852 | -1.3 angstrom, 2.19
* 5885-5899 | -0.2 angstrom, 1.94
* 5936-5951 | 0.0 angstrom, 1.89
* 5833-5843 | 0.4 angstrom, 1.86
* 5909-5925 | -0.7 angstrom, 1.99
